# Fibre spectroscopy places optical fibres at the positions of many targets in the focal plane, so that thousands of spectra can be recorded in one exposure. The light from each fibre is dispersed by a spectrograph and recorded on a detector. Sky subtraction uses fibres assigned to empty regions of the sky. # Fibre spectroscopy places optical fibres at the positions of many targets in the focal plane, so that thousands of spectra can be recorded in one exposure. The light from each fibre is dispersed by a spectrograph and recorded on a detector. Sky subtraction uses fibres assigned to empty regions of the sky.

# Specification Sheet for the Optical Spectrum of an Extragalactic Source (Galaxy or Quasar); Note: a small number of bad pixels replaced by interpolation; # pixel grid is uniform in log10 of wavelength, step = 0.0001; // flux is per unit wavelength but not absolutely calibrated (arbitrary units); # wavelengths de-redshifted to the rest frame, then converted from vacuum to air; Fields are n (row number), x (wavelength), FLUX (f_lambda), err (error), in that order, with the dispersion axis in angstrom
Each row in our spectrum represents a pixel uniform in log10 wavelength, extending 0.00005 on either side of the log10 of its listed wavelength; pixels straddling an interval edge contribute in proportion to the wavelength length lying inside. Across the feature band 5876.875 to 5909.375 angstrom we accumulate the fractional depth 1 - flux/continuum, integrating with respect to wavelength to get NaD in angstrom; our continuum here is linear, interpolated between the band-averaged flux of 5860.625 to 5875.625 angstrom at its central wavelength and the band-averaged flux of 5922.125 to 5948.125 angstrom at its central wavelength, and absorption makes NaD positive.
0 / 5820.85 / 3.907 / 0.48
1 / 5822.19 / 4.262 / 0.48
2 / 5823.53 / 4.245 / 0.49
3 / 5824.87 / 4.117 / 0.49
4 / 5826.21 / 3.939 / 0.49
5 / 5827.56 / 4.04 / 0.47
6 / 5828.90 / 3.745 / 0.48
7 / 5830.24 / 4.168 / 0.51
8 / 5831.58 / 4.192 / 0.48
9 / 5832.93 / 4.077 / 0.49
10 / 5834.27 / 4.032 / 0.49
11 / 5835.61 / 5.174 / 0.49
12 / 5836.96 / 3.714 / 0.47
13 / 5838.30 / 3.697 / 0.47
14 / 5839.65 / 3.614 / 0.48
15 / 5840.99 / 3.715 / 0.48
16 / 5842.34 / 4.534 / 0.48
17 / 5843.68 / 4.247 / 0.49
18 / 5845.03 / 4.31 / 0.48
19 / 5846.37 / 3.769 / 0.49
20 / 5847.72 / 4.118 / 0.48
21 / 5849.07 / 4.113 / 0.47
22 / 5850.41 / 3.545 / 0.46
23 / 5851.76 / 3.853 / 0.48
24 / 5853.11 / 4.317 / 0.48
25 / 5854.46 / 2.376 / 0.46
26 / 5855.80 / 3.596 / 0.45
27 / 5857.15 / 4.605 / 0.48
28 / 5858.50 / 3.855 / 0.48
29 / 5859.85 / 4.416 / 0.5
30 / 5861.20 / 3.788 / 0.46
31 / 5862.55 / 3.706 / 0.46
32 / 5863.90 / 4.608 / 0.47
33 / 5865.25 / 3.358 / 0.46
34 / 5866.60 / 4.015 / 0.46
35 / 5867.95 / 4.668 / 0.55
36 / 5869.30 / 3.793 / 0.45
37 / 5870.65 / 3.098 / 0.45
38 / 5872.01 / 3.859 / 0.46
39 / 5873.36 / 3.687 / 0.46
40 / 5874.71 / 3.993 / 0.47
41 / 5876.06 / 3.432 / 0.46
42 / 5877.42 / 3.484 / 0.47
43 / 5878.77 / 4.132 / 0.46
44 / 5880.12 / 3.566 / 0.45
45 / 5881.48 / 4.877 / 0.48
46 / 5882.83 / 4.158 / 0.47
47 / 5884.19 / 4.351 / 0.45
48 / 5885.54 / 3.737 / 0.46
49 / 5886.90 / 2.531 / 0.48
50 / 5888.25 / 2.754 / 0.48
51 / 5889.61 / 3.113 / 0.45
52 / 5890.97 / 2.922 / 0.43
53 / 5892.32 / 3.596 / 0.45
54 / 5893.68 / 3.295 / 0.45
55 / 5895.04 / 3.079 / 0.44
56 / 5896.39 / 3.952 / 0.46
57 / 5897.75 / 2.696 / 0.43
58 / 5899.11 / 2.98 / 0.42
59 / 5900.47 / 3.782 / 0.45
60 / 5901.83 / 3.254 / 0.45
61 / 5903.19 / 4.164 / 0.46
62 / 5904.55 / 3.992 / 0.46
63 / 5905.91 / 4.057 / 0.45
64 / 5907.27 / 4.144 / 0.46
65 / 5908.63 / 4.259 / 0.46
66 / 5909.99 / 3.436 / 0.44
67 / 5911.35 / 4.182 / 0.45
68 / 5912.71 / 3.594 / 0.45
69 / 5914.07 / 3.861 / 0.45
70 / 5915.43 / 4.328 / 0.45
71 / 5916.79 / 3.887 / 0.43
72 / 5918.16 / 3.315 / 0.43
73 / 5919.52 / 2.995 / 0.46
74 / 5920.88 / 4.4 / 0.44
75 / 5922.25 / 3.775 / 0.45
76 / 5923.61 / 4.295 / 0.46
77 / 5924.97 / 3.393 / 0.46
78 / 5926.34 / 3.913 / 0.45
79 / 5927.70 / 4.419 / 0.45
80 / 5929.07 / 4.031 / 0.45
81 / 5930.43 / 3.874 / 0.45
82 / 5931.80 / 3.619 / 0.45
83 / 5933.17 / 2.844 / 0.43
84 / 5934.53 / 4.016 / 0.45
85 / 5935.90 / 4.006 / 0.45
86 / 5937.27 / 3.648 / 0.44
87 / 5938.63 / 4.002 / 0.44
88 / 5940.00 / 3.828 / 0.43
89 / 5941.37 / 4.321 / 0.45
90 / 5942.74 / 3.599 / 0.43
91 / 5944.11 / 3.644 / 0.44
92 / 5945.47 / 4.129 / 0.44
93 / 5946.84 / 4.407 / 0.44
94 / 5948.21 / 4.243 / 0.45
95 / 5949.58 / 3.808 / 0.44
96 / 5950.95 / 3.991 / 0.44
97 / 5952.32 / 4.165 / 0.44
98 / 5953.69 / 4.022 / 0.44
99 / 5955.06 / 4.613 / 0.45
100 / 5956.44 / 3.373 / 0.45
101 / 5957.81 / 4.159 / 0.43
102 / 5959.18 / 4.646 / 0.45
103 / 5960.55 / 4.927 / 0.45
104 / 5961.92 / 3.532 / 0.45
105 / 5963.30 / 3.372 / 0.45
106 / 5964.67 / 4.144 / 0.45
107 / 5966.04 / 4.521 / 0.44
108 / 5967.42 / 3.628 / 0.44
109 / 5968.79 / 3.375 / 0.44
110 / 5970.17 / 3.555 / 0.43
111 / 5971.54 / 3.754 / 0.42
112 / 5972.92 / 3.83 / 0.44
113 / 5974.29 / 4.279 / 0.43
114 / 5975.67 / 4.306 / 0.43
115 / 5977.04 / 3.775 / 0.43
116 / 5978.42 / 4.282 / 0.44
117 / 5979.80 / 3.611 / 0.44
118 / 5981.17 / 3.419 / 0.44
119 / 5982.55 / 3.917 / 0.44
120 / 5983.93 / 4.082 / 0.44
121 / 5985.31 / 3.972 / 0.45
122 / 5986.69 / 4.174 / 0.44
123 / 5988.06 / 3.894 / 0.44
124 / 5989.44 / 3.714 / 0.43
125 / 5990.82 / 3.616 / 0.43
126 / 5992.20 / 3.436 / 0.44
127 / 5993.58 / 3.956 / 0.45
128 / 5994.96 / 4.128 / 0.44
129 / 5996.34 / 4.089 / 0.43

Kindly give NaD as 2.1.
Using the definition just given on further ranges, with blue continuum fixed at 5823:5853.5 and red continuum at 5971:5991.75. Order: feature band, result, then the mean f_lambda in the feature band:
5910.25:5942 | 0.9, 3.84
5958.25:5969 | -0.3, 4.05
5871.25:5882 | 0.4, 3.86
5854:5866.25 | 0.6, 3.84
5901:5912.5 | 0.2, 3.92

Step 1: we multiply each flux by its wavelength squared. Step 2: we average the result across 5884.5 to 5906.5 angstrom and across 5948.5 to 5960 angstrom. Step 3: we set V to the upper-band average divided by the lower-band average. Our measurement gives 1.24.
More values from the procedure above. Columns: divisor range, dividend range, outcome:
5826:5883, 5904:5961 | 1.03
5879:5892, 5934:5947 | 1.12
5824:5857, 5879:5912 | 0.93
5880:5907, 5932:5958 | 1.13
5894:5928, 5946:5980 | 1.09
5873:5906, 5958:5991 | 1.13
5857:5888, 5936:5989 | 1.06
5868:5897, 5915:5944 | 1.08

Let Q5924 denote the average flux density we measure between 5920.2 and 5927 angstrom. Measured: 3.95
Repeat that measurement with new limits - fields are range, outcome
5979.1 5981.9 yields 3.52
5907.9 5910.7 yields 3.86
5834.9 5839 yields 4.19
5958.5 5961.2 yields 4.79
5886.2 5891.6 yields 2.83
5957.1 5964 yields 4.13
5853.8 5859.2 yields 3.62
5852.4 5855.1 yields 3.36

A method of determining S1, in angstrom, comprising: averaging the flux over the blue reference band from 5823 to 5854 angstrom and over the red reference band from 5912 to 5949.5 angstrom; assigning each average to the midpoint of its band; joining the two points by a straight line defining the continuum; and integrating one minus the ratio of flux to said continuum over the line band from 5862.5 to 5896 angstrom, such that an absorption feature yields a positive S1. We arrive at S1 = 2.46 angstrom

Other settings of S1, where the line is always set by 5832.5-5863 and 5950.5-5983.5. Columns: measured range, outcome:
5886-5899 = 2.8 angstrom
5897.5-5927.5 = 1.4 angstrom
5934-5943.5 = 0.1 angstrom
